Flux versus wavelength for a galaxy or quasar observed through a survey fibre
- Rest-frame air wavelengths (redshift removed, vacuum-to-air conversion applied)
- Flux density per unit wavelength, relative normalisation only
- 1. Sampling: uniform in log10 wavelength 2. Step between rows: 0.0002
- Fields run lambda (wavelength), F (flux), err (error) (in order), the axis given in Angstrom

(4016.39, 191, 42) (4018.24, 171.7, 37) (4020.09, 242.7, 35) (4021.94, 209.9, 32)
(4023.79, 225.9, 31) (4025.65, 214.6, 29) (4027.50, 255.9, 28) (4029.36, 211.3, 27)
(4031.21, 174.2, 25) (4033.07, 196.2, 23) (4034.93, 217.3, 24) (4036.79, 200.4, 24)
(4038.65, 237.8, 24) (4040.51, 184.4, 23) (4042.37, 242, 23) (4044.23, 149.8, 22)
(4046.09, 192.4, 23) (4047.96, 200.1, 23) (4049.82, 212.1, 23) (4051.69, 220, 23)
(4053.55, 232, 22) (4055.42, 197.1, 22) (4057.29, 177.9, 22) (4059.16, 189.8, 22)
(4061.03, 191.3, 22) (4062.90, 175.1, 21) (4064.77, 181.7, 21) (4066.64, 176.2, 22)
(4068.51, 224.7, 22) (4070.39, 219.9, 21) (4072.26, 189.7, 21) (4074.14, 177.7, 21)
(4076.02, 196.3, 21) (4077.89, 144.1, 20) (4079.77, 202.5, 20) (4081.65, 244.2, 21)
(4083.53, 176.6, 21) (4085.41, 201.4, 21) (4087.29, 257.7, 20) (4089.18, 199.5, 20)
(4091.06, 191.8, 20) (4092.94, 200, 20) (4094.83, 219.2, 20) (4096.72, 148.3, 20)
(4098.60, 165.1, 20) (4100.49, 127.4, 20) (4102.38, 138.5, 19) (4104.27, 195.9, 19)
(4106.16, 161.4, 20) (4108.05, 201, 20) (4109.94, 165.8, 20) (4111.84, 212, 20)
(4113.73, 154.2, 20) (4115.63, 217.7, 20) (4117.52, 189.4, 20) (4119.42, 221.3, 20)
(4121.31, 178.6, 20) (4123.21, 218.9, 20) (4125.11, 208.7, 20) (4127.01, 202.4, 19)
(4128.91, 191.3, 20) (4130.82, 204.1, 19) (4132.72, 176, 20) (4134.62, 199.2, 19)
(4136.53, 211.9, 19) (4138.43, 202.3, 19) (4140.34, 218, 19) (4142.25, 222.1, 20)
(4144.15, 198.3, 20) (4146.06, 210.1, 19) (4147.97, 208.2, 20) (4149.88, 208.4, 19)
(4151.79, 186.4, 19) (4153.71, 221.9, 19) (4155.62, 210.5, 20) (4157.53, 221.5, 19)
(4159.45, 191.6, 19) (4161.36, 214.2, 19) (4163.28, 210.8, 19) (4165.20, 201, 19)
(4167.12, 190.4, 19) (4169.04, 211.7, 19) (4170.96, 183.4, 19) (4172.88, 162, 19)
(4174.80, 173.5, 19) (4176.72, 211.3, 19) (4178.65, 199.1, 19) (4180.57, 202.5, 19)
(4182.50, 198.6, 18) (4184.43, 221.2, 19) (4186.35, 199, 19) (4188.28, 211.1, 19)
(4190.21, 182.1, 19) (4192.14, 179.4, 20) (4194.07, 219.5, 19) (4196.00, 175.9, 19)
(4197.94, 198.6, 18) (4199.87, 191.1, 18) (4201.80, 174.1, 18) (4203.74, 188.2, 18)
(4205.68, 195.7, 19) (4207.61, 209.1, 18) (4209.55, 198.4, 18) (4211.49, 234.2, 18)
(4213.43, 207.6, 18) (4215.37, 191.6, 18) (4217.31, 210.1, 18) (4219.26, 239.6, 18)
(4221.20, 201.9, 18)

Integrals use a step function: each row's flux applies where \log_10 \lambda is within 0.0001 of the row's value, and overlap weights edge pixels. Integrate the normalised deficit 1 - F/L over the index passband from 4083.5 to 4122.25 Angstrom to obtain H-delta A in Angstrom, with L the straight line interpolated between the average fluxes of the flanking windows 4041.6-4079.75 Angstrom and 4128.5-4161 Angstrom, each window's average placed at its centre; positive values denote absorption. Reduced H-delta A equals 2.5 Angstrom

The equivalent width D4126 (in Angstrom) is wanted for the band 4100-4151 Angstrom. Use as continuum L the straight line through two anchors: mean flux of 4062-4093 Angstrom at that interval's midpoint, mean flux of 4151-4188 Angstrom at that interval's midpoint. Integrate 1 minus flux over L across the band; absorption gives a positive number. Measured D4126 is 1.2 Angstrom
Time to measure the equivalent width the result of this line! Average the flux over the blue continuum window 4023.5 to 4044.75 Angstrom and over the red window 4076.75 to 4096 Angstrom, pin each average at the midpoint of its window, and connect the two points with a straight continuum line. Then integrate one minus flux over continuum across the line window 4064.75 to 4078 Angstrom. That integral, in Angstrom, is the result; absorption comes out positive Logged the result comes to 0.8 Angstrom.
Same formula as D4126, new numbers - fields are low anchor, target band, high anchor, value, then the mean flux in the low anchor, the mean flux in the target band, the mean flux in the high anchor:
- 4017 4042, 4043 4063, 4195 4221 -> 1.3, 211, 196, 201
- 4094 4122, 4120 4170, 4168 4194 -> -4.5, 180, 205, 196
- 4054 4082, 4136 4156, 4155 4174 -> -1.1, 192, 209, 199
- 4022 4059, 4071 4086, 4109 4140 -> 0.8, 207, 192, 198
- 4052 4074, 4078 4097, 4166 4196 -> -0.7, 196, 203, 196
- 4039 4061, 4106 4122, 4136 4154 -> 1.2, 200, 191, 208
